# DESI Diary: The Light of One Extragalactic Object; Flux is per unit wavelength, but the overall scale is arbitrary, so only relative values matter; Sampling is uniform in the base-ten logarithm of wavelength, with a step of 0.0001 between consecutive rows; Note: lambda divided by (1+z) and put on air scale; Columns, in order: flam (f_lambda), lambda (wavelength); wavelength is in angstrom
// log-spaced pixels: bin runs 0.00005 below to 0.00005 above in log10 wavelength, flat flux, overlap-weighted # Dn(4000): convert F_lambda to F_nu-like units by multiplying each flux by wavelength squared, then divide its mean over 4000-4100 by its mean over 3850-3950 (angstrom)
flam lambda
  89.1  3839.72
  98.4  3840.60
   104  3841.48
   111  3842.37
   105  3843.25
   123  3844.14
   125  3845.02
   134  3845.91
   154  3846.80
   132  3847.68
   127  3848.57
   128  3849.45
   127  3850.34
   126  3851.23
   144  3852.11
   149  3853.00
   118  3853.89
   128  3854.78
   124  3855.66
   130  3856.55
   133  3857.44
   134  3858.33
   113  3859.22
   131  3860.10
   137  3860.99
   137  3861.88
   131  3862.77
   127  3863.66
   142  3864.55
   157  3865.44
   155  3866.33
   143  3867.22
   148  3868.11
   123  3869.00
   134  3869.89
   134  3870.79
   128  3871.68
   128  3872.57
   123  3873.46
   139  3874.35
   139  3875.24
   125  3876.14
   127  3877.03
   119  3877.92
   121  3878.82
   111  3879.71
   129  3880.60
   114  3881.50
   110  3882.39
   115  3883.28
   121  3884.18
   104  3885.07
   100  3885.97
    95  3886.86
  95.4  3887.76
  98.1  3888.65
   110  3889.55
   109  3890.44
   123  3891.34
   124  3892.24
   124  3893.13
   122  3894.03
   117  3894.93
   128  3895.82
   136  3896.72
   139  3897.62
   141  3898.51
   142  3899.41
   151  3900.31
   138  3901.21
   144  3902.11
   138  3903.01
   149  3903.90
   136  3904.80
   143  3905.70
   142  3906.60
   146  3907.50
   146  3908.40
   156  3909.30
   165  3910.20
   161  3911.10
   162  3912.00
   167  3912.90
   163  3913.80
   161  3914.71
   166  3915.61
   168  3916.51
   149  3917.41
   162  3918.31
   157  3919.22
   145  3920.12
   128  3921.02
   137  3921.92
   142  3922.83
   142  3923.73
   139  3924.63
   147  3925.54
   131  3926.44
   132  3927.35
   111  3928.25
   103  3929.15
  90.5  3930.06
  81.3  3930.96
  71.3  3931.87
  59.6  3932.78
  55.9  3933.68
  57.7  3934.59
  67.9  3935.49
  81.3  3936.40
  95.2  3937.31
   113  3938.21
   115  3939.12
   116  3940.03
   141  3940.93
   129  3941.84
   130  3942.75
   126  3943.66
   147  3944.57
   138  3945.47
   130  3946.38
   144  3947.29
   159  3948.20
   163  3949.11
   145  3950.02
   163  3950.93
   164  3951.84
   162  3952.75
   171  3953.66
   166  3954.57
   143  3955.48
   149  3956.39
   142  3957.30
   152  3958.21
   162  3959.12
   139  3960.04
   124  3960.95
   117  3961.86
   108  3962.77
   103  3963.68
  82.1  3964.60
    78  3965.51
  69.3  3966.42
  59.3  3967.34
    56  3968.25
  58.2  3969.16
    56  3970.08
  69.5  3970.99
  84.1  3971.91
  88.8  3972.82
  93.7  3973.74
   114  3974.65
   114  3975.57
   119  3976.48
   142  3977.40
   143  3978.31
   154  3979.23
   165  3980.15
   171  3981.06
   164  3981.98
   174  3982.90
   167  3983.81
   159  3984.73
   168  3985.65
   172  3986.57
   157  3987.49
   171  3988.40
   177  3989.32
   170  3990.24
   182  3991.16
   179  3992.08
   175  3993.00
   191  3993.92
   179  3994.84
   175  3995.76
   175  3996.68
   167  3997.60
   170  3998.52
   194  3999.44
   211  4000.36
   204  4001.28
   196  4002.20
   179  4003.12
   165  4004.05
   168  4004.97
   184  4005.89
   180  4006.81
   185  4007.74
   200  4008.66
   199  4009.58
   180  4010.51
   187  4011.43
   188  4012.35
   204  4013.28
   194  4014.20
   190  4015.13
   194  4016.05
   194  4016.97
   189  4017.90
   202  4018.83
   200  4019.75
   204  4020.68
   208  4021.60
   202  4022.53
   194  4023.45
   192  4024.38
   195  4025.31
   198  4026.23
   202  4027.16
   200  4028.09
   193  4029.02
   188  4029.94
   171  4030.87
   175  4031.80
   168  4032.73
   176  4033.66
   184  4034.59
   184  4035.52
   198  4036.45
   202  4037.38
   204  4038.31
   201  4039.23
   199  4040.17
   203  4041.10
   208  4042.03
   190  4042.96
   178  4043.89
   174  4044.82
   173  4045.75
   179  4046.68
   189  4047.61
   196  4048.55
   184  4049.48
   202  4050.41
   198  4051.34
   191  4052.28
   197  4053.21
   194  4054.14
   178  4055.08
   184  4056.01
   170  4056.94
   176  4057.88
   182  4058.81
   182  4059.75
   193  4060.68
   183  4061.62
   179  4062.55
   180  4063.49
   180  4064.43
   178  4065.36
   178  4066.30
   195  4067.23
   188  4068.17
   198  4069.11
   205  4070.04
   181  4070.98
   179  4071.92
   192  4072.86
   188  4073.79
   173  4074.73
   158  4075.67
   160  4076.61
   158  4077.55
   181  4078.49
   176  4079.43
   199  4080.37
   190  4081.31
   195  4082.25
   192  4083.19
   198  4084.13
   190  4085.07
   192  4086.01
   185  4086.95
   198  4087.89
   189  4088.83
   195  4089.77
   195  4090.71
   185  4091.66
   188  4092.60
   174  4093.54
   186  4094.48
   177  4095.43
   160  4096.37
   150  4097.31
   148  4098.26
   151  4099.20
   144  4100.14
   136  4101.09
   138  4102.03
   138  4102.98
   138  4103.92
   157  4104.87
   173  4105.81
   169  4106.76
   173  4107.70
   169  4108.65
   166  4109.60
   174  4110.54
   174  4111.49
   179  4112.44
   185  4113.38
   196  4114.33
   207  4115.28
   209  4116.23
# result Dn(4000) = 1.56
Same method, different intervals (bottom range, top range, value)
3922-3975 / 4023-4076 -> 1.71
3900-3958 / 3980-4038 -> 1.42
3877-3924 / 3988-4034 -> 1.47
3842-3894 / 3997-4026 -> 1.63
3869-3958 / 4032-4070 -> 1.54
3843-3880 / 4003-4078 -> 1.56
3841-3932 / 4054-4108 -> 1.48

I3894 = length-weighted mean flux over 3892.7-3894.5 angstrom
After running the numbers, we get 122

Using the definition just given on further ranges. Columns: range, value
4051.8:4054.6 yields 194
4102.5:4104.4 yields 138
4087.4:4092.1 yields 192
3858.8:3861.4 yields 127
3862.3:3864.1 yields 129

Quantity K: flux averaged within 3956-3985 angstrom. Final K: 118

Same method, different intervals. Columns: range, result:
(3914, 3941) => 119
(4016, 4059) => 191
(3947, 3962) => 152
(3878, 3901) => 119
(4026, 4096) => 187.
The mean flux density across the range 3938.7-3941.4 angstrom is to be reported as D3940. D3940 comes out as 124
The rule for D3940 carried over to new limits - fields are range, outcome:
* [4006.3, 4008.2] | 182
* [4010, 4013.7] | 189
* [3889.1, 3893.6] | 118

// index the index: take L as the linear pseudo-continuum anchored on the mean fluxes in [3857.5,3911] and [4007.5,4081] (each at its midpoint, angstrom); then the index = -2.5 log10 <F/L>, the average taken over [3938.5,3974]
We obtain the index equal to 0.27 mag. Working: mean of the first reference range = 130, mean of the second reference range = 188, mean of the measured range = 122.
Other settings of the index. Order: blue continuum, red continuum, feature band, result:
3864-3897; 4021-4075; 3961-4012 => 0.12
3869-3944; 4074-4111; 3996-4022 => -0.24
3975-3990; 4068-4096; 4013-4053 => -0.13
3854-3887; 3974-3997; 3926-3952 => 0.27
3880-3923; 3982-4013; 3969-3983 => 0.39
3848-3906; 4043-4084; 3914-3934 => 0.12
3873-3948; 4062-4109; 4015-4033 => -0.21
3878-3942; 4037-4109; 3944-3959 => -0.09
